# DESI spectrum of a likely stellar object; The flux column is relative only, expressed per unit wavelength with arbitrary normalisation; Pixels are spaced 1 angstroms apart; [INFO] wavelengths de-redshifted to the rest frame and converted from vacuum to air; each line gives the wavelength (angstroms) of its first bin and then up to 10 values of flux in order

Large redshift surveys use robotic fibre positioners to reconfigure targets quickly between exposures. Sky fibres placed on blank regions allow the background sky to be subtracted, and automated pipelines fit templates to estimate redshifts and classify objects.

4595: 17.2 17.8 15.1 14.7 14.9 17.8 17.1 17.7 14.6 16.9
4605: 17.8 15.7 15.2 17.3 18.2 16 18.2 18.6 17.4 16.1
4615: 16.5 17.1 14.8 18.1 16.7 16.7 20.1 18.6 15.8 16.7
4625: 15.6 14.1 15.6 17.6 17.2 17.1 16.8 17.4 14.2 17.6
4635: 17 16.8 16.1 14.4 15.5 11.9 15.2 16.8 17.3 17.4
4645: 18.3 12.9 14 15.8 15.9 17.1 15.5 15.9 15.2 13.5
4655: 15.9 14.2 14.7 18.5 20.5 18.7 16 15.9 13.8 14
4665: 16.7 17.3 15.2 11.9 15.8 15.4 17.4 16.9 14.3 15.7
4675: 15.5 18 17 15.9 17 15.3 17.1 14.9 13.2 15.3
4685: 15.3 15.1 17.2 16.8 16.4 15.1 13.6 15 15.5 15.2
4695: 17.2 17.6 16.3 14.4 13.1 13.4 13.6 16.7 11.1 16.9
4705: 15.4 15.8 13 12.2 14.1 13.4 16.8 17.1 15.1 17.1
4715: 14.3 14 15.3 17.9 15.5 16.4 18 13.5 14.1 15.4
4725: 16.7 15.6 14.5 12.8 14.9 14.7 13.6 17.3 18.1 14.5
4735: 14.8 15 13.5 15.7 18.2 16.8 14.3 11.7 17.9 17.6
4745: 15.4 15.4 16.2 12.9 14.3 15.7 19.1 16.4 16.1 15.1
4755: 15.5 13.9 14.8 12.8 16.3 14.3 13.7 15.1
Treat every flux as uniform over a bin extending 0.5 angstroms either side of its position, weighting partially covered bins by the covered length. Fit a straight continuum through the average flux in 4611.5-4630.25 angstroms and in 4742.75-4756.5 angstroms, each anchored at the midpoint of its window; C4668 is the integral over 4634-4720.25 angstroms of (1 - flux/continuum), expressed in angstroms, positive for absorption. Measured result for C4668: 4.25 angstroms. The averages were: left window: 16.9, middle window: 15.6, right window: 15.8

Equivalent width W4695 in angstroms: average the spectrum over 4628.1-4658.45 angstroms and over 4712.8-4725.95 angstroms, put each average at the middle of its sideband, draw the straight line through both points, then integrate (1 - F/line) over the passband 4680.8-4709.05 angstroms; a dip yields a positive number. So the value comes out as 1.2 angstroms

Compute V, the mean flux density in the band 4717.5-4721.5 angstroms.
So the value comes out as 16.9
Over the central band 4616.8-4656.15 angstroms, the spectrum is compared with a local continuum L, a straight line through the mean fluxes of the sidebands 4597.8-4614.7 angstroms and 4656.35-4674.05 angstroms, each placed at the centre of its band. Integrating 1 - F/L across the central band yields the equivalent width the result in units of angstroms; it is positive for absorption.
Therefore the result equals 0.7 angstroms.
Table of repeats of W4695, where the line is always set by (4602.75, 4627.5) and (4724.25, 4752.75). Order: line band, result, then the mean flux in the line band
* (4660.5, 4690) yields 0.8 angstroms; 15.7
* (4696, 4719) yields 1.3 angstroms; 14.9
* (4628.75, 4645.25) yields 0.3 angstroms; 16.2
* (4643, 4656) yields 0.6 angstroms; 15.6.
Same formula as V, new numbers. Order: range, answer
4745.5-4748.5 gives 14.8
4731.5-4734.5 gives 16.6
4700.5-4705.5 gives 14.7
